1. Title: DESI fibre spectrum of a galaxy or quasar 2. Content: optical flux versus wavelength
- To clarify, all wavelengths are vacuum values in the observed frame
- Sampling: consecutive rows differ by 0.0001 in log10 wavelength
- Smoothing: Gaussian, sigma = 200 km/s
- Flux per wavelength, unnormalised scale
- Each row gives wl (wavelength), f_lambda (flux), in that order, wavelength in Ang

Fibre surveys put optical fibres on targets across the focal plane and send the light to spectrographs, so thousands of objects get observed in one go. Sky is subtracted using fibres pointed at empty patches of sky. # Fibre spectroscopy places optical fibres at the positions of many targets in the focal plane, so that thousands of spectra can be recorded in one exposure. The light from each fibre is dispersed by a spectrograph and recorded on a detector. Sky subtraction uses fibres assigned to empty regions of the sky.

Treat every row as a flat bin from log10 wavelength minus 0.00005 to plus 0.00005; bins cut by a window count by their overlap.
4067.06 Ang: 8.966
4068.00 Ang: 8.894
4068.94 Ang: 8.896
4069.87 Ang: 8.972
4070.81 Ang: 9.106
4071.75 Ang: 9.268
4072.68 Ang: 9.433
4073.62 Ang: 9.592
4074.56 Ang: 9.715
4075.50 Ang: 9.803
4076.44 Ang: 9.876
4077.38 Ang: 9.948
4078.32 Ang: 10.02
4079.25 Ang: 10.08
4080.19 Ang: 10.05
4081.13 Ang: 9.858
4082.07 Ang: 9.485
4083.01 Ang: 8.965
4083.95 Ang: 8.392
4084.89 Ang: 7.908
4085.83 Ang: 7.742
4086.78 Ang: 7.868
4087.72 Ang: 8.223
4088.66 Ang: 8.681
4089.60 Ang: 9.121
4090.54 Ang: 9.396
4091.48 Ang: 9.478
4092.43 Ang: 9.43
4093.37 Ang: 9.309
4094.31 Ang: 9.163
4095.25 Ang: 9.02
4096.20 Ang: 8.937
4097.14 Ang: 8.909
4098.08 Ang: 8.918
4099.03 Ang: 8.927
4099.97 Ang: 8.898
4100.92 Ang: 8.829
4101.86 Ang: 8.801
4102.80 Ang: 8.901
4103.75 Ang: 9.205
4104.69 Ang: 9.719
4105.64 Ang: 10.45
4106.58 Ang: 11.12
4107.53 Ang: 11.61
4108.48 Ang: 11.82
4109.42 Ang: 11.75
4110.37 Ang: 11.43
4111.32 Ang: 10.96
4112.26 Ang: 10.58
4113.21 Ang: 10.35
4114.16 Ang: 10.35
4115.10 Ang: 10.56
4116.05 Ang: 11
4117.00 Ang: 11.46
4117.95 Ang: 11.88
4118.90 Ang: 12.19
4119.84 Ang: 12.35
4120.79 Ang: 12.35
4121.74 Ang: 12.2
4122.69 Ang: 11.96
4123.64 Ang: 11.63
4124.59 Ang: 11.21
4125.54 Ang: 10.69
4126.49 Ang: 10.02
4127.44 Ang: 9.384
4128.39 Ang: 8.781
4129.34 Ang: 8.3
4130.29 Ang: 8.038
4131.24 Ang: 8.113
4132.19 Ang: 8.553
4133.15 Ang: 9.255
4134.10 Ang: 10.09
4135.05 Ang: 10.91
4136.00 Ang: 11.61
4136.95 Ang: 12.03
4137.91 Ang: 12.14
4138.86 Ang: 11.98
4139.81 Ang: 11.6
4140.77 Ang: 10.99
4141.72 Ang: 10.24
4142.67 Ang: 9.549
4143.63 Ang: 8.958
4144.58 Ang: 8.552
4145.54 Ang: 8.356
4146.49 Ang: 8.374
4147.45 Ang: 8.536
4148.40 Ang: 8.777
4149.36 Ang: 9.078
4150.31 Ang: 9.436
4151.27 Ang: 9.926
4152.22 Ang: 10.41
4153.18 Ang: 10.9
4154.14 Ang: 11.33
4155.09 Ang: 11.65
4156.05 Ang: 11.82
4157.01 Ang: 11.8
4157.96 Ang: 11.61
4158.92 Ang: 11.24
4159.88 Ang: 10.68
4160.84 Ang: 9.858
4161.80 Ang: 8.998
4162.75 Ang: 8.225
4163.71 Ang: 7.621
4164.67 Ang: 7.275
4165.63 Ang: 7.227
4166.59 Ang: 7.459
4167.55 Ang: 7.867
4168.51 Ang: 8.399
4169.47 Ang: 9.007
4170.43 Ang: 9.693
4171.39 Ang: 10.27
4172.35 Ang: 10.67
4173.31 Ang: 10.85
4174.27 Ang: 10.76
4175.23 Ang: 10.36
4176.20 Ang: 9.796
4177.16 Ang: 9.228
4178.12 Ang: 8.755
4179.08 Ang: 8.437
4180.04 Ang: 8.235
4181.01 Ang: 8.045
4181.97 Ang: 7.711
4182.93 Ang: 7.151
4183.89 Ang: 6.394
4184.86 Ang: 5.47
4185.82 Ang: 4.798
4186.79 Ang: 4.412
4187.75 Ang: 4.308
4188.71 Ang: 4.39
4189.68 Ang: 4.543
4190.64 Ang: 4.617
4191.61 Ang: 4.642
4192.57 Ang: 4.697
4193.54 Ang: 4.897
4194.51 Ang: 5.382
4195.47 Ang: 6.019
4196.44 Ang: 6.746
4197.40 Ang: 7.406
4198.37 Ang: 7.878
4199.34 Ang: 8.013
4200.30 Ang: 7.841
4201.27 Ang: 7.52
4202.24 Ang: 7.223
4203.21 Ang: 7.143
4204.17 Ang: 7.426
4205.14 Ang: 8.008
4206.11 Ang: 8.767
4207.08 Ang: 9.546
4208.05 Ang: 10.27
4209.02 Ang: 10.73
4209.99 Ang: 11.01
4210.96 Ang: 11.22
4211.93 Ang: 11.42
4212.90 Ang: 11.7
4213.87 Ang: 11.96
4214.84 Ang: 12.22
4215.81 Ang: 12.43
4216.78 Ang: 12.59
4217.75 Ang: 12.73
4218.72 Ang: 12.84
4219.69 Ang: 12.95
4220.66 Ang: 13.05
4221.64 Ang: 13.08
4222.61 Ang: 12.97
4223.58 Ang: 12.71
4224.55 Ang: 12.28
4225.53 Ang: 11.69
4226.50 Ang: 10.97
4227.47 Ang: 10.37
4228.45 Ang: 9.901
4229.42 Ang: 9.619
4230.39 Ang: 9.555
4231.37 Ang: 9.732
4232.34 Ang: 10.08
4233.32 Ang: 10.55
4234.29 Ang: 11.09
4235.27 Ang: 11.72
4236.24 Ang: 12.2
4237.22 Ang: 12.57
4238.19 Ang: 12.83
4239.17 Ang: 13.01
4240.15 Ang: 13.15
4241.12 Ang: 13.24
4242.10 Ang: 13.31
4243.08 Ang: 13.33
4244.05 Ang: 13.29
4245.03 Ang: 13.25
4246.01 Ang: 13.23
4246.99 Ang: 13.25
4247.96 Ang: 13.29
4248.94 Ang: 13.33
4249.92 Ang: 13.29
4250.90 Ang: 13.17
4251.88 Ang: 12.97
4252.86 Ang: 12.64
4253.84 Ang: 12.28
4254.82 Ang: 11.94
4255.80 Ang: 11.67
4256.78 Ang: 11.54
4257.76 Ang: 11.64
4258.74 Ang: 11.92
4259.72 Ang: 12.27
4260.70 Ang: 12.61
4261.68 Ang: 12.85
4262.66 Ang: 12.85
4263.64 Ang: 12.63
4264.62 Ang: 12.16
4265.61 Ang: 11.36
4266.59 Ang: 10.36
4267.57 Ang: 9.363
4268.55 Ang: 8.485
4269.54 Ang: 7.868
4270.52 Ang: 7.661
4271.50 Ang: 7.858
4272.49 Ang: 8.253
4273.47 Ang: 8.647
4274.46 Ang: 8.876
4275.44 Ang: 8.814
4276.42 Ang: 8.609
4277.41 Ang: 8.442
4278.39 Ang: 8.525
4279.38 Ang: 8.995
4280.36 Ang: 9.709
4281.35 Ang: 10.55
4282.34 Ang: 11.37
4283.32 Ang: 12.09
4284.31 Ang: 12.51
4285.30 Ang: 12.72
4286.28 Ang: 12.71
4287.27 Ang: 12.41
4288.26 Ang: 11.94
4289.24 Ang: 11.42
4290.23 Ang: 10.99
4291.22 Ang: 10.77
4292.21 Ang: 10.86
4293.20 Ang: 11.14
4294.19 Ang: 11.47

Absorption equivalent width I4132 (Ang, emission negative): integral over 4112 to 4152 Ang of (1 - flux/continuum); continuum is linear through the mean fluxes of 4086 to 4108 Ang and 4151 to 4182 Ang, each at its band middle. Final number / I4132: -3.7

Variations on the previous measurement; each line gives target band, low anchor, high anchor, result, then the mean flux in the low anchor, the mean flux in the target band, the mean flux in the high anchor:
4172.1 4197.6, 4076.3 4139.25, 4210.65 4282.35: 9.08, 10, 6.95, 11.4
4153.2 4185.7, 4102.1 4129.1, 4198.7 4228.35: 4.88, 10.9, 9.18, 10.7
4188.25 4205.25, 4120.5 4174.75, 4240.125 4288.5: 6.81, 9.94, 6.32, 11.4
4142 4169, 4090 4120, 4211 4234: 3.38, 10.2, 9.43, 11.6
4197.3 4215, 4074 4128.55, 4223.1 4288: 2.58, 10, 9.32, 11.3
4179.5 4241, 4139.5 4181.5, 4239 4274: 8.24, 9.55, 9.34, 11.8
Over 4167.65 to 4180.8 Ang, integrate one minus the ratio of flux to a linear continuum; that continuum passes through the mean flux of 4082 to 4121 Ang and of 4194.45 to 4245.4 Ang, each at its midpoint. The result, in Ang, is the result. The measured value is 1.2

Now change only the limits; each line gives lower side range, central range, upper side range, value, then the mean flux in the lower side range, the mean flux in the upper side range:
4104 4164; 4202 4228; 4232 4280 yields -0.14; 10.4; 11.4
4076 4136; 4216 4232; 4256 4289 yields -2.01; 9.91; 10.6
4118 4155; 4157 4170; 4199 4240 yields 1.82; 10.3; 10.9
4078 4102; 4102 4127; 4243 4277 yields -4.51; 9.01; 11.3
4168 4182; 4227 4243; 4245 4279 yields -1.43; 9.4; 11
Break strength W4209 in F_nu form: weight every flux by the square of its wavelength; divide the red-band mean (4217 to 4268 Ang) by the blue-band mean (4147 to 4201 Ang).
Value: 1.5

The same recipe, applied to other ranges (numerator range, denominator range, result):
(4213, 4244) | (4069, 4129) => 1.28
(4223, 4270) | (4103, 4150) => 1.21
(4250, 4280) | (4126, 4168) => 1.15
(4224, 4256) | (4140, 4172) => 1.32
